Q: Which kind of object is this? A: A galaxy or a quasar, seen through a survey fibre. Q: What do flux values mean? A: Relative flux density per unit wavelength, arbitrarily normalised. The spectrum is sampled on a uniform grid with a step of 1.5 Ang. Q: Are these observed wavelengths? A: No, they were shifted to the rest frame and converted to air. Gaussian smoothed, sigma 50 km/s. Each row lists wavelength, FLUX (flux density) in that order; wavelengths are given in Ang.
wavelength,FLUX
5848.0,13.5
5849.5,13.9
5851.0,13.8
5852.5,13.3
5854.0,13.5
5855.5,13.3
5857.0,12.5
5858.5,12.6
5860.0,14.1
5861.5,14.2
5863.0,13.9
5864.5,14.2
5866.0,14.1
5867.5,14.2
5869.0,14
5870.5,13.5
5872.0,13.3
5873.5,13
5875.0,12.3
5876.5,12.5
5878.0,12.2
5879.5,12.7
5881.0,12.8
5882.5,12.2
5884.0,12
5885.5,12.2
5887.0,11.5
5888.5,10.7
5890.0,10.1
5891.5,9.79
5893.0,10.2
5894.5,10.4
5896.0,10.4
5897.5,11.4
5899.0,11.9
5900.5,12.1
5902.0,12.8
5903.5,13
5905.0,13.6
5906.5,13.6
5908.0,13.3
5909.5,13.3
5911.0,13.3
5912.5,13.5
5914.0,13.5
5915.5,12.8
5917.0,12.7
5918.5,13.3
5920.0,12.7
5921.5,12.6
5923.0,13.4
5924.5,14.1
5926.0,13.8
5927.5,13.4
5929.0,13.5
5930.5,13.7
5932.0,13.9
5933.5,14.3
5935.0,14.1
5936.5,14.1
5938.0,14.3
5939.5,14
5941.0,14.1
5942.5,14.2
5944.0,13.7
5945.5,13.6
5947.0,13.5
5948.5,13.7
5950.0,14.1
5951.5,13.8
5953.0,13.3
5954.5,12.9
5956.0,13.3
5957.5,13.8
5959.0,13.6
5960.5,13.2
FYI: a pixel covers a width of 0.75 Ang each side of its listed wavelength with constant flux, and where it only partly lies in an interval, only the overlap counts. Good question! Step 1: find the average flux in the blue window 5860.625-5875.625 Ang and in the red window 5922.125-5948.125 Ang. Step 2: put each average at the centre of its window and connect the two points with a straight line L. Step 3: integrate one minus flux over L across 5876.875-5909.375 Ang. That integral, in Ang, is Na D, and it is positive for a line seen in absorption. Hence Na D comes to 4.4 Ang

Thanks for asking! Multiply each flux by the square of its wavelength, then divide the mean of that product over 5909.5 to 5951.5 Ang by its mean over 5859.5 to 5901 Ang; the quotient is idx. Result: 1.12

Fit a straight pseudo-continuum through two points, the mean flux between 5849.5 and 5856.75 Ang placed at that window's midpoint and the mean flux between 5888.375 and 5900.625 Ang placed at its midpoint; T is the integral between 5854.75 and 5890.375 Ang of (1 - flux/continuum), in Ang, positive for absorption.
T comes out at -2.0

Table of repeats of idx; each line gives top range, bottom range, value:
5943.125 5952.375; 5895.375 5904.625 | 1.16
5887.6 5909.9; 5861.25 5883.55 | 0.90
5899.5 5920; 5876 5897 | 1.16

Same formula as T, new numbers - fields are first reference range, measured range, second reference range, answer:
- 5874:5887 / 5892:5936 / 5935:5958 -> 0.6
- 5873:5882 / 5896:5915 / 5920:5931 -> 0.3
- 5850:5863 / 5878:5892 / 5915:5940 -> 1.9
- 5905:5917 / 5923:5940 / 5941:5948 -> -0.4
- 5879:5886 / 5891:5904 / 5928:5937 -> 1.5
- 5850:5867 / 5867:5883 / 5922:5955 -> 0.8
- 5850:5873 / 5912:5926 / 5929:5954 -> 0.6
